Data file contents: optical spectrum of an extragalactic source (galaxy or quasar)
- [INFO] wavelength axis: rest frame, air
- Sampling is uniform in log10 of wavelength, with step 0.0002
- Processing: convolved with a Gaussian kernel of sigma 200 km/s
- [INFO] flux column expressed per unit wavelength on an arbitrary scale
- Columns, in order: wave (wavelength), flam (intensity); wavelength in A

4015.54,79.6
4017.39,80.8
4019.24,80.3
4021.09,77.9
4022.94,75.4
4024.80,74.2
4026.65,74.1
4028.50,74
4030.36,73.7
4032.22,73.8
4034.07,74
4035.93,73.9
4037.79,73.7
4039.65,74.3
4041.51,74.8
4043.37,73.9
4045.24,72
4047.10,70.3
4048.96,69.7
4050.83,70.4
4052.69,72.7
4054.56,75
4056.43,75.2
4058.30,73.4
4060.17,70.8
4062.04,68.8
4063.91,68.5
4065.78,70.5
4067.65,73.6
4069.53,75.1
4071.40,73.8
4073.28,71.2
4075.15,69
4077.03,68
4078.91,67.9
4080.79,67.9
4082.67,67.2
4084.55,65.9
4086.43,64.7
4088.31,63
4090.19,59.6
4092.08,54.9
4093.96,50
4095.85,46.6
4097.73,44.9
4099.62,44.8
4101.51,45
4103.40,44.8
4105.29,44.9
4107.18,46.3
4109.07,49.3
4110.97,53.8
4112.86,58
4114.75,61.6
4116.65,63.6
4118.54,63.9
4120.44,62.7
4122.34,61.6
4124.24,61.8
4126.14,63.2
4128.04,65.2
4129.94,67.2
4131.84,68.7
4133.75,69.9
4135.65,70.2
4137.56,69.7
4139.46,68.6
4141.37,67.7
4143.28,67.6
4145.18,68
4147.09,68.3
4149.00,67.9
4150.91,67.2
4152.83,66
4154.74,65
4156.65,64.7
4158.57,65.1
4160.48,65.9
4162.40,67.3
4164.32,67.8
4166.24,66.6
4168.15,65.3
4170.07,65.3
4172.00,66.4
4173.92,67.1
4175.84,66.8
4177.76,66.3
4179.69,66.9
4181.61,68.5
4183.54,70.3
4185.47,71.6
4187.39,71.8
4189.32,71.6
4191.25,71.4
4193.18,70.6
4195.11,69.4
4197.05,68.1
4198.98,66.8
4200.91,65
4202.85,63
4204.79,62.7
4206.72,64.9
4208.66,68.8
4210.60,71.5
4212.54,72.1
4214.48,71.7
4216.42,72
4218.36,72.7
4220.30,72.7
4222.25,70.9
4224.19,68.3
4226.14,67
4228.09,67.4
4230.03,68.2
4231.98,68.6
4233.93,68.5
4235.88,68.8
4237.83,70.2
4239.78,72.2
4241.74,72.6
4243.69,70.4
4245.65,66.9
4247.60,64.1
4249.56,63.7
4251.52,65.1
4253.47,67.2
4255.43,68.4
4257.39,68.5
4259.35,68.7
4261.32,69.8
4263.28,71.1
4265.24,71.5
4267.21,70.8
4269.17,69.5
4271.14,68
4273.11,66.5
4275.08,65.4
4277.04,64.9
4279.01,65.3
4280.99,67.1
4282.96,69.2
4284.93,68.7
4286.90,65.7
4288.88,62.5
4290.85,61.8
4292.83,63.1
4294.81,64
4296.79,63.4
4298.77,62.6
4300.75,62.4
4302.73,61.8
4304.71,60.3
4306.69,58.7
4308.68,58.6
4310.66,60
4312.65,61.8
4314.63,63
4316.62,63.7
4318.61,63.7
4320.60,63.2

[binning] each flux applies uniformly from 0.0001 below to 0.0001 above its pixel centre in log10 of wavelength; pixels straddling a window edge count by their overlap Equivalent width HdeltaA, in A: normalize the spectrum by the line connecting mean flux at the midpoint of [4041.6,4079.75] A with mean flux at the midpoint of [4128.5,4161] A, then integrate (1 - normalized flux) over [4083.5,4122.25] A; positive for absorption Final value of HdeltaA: 8.31 A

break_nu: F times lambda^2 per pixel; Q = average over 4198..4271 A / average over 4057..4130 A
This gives 1.20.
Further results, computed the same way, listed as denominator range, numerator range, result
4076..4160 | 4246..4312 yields 1.15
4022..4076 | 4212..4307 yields 1.02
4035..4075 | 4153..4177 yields 0.96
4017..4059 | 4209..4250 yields 1.03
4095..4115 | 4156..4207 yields 1.44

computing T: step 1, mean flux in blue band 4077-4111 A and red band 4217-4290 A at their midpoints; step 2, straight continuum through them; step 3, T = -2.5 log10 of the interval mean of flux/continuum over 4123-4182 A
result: -0.121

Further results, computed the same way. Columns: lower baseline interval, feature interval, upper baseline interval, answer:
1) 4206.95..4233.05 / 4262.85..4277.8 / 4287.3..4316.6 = -0.06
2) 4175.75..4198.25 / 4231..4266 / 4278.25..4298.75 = -0.03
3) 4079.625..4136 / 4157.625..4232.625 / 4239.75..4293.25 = -0.08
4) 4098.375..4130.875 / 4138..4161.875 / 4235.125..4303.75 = -0.14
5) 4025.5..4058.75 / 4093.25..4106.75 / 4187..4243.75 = 0.49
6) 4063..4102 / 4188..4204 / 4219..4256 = -0.02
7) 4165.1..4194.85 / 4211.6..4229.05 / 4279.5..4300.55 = -0.05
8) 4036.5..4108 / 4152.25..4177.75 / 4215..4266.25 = 0.02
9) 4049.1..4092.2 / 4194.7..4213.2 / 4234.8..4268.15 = 0.03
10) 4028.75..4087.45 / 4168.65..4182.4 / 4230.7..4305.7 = 0.03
